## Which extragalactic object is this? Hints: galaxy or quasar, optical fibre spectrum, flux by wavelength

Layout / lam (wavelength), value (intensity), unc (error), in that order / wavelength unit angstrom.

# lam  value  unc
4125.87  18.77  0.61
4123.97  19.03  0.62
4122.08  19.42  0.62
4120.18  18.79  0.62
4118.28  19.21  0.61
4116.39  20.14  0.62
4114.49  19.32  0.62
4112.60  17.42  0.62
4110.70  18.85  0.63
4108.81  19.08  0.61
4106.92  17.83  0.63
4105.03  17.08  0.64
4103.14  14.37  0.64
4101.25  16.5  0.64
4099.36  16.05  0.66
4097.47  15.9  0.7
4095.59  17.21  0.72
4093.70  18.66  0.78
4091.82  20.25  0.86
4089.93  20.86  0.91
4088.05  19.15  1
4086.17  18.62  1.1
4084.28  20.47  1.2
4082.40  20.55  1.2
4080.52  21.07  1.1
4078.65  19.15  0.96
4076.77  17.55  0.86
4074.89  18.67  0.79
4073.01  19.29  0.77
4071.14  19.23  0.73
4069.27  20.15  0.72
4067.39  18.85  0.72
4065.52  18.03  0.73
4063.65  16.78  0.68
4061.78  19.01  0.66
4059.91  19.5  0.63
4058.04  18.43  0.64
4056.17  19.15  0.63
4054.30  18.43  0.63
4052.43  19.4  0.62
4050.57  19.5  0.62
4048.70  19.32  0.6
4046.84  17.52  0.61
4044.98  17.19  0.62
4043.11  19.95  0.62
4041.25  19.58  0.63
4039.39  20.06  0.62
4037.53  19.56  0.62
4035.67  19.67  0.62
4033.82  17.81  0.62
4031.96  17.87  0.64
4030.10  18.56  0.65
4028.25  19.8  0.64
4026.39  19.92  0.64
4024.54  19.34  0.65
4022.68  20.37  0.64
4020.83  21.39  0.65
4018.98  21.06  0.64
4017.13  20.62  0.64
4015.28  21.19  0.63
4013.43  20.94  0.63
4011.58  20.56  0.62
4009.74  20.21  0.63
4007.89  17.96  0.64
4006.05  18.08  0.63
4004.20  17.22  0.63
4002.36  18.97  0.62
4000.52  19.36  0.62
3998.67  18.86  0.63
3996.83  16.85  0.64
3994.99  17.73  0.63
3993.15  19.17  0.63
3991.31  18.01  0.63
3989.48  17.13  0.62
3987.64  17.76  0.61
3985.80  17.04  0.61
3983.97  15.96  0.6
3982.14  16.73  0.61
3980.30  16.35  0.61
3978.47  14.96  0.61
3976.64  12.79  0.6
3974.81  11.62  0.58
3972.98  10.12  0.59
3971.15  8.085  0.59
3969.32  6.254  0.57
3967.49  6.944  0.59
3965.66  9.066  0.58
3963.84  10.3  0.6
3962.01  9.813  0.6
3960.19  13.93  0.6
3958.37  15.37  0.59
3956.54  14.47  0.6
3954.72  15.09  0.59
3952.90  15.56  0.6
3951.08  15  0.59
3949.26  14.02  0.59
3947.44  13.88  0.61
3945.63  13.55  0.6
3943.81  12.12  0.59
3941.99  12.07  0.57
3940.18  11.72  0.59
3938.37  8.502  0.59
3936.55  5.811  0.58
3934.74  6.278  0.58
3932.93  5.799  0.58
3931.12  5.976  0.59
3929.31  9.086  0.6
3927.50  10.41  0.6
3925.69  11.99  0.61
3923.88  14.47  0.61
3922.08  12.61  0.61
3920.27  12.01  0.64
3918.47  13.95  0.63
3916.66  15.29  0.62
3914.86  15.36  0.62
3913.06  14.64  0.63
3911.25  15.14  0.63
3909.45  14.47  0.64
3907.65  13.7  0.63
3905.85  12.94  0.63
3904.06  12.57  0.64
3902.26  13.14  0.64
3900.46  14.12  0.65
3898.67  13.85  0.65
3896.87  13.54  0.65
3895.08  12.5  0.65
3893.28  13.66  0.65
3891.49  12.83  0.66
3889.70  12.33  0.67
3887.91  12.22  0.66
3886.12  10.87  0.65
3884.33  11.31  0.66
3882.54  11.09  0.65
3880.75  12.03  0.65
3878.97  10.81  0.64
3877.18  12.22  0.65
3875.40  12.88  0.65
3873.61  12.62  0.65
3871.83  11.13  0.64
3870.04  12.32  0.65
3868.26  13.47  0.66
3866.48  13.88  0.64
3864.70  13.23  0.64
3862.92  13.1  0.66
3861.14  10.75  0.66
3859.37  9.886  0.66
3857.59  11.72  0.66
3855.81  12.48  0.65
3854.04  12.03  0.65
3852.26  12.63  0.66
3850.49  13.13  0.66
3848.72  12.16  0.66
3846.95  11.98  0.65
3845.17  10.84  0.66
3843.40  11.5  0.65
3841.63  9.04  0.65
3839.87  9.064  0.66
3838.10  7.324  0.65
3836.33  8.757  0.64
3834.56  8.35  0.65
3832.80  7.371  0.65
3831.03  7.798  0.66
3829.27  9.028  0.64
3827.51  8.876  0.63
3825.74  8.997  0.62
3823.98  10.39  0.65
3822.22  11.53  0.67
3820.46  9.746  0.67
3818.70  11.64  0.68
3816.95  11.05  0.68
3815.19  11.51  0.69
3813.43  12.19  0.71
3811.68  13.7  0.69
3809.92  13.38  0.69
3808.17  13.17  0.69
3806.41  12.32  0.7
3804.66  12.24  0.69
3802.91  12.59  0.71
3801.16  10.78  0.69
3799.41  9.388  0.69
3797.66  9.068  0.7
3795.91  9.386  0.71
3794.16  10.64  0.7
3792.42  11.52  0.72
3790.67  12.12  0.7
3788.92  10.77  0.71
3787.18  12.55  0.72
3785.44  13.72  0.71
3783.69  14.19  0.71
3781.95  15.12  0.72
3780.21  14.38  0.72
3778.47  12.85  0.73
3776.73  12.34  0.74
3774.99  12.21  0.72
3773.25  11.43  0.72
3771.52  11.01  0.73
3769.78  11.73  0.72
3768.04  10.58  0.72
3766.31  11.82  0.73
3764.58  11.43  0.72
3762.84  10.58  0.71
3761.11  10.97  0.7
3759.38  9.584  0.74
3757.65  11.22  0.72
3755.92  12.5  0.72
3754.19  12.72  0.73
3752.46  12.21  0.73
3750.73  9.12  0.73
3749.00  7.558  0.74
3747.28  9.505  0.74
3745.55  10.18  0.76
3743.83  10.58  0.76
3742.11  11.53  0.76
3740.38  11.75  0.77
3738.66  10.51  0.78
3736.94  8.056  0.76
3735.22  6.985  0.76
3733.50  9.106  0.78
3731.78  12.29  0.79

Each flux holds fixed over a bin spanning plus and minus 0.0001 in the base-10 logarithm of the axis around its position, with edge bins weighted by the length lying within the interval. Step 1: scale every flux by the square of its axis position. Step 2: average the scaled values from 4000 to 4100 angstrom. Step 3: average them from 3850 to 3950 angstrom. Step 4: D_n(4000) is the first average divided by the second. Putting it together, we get 1.70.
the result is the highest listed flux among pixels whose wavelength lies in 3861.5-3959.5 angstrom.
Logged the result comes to 15.56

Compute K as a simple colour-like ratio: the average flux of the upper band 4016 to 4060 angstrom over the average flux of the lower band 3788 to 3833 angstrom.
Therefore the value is 1.8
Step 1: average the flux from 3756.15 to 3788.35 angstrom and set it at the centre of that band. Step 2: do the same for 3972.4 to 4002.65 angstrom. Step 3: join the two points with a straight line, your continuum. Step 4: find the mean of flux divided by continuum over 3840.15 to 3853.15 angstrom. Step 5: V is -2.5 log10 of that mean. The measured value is 0.18 mag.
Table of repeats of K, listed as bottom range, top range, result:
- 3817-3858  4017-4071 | 1.87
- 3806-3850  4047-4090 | 1.83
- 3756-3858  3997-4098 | 1.71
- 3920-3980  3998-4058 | 1.72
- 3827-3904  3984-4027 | 1.65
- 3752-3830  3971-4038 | 1.55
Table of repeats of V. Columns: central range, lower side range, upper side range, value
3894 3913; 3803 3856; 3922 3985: -0.20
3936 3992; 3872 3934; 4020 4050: 0.20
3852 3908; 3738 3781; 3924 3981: -0.11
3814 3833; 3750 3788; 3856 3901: 0.22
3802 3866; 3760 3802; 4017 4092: 0.19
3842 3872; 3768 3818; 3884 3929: 0.05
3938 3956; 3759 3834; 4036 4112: 0.15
